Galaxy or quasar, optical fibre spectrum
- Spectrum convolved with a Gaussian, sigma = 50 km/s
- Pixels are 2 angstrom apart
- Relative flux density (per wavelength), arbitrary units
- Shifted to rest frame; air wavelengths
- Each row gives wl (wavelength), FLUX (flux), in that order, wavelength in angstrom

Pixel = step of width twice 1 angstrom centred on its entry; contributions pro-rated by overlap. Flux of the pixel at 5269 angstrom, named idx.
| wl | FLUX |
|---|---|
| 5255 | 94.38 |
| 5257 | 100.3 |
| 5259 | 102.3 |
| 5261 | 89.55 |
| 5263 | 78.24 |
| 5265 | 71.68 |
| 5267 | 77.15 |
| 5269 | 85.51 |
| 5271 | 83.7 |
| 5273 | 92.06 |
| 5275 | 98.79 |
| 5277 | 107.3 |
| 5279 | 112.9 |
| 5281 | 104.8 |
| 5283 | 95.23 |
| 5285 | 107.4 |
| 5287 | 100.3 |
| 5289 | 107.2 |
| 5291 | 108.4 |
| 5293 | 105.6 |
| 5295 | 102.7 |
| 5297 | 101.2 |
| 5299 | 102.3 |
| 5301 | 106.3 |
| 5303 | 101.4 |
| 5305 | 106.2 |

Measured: 85.51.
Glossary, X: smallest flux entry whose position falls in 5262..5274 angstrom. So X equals 71.68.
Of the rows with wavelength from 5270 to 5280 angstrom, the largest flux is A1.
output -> 112.9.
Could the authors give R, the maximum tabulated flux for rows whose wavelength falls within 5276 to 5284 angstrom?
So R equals 112.9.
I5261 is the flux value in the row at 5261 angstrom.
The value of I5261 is 89.55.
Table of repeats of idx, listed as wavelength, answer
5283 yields 95.23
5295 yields 102.7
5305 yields 106.2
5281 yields 104.8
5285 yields 107.4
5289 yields 107.2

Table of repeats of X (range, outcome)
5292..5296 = 102.7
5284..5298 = 100.3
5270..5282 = 83.7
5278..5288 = 95.23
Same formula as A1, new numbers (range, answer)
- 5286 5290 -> 107.2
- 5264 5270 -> 85.51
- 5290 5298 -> 108.4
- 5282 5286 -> 107.4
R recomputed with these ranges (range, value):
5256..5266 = 102.3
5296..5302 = 106.3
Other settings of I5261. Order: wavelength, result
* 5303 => 101.4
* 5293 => 105.6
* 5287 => 100.3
